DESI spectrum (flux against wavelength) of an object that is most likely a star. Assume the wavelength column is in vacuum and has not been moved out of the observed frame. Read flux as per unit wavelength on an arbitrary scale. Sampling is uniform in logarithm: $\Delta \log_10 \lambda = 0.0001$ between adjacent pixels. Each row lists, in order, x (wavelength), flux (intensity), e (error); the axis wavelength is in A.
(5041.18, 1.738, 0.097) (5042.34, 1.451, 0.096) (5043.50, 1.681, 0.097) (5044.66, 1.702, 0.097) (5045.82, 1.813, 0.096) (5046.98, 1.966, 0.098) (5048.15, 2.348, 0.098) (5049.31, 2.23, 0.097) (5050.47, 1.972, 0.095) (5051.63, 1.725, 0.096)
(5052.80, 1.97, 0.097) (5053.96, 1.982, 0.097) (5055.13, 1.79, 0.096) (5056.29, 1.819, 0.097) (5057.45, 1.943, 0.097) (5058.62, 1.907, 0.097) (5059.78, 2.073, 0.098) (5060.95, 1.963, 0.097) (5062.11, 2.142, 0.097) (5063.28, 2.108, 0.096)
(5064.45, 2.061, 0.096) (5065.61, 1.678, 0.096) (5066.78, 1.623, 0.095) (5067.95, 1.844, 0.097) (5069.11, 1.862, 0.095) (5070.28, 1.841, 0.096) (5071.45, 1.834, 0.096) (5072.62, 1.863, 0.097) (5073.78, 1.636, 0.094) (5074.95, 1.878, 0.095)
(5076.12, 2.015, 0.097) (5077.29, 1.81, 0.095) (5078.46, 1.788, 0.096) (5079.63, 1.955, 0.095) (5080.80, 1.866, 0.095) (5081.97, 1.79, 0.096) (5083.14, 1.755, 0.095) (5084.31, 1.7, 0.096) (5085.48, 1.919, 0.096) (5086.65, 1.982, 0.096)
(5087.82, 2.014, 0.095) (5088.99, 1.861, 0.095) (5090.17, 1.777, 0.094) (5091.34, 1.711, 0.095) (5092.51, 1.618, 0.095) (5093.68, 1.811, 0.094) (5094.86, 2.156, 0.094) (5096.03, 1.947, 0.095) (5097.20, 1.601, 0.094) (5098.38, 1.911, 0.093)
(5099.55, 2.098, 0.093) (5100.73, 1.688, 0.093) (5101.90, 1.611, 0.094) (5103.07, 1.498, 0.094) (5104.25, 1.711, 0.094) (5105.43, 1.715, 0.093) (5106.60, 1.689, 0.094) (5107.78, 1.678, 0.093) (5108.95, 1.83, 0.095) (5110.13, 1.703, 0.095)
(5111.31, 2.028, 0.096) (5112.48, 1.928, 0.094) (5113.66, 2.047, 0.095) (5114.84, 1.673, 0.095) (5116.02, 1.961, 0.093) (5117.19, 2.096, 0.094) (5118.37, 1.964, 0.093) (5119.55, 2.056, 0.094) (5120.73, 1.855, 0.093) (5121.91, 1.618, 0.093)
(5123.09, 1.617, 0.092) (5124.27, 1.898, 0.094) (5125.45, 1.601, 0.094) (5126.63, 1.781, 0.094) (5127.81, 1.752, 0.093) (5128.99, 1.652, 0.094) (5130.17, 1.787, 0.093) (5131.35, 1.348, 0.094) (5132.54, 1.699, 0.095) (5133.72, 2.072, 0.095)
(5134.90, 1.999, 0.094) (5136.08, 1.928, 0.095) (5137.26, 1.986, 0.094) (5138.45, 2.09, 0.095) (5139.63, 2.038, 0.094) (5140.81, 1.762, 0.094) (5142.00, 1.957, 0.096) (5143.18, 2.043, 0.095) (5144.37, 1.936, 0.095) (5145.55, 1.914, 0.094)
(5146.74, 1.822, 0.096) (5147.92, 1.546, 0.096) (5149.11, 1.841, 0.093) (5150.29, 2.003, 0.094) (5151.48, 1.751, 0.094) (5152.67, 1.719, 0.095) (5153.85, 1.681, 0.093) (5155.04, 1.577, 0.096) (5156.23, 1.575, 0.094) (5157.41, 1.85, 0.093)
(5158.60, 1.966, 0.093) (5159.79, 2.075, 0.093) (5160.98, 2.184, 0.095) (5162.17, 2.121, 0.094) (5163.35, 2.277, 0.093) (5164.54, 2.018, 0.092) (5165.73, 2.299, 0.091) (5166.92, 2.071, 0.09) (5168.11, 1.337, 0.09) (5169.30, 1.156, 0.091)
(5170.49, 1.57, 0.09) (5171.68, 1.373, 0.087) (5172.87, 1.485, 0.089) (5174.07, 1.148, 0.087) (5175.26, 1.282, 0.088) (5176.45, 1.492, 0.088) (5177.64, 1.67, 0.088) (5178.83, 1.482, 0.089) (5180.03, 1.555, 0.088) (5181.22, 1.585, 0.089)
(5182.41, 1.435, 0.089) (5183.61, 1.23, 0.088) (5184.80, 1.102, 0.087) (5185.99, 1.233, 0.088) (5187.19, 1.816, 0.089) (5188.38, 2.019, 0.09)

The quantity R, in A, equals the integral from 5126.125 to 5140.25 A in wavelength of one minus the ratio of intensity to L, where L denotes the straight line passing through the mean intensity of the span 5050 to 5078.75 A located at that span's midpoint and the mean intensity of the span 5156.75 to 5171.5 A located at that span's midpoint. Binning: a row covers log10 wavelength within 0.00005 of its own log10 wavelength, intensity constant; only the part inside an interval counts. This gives 0.4 A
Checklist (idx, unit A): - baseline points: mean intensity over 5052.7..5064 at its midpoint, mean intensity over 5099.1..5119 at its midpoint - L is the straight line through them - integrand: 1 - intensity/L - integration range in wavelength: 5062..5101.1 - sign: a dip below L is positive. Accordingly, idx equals 0.9 A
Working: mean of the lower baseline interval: 1.97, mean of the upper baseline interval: 1.82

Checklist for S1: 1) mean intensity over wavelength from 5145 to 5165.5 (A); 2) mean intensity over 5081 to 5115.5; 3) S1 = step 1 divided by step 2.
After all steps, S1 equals 1.0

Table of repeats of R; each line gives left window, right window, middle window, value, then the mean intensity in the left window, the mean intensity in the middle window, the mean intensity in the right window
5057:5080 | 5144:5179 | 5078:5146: -0.6 A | 1.89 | 1.84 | 1.74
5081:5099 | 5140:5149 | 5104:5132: 0.8 A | 1.84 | 1.79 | 1.86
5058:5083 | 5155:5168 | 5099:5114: 1.1 A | 1.88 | 1.78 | 2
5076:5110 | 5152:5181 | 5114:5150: -1.9 A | 1.81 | 1.85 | 1.71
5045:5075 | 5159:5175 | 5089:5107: 0.9 A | 1.92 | 1.77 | 1.77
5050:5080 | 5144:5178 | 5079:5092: 0.1 A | 1.89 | 1.85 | 1.75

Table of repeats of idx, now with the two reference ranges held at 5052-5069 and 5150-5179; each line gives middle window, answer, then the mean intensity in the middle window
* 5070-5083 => 0.33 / 1.84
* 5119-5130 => 0.25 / 1.76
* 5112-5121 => -0.68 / 1.95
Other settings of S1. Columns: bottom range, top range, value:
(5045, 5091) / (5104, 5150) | 0.97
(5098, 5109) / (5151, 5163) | 1.07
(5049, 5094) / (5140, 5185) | 0.92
